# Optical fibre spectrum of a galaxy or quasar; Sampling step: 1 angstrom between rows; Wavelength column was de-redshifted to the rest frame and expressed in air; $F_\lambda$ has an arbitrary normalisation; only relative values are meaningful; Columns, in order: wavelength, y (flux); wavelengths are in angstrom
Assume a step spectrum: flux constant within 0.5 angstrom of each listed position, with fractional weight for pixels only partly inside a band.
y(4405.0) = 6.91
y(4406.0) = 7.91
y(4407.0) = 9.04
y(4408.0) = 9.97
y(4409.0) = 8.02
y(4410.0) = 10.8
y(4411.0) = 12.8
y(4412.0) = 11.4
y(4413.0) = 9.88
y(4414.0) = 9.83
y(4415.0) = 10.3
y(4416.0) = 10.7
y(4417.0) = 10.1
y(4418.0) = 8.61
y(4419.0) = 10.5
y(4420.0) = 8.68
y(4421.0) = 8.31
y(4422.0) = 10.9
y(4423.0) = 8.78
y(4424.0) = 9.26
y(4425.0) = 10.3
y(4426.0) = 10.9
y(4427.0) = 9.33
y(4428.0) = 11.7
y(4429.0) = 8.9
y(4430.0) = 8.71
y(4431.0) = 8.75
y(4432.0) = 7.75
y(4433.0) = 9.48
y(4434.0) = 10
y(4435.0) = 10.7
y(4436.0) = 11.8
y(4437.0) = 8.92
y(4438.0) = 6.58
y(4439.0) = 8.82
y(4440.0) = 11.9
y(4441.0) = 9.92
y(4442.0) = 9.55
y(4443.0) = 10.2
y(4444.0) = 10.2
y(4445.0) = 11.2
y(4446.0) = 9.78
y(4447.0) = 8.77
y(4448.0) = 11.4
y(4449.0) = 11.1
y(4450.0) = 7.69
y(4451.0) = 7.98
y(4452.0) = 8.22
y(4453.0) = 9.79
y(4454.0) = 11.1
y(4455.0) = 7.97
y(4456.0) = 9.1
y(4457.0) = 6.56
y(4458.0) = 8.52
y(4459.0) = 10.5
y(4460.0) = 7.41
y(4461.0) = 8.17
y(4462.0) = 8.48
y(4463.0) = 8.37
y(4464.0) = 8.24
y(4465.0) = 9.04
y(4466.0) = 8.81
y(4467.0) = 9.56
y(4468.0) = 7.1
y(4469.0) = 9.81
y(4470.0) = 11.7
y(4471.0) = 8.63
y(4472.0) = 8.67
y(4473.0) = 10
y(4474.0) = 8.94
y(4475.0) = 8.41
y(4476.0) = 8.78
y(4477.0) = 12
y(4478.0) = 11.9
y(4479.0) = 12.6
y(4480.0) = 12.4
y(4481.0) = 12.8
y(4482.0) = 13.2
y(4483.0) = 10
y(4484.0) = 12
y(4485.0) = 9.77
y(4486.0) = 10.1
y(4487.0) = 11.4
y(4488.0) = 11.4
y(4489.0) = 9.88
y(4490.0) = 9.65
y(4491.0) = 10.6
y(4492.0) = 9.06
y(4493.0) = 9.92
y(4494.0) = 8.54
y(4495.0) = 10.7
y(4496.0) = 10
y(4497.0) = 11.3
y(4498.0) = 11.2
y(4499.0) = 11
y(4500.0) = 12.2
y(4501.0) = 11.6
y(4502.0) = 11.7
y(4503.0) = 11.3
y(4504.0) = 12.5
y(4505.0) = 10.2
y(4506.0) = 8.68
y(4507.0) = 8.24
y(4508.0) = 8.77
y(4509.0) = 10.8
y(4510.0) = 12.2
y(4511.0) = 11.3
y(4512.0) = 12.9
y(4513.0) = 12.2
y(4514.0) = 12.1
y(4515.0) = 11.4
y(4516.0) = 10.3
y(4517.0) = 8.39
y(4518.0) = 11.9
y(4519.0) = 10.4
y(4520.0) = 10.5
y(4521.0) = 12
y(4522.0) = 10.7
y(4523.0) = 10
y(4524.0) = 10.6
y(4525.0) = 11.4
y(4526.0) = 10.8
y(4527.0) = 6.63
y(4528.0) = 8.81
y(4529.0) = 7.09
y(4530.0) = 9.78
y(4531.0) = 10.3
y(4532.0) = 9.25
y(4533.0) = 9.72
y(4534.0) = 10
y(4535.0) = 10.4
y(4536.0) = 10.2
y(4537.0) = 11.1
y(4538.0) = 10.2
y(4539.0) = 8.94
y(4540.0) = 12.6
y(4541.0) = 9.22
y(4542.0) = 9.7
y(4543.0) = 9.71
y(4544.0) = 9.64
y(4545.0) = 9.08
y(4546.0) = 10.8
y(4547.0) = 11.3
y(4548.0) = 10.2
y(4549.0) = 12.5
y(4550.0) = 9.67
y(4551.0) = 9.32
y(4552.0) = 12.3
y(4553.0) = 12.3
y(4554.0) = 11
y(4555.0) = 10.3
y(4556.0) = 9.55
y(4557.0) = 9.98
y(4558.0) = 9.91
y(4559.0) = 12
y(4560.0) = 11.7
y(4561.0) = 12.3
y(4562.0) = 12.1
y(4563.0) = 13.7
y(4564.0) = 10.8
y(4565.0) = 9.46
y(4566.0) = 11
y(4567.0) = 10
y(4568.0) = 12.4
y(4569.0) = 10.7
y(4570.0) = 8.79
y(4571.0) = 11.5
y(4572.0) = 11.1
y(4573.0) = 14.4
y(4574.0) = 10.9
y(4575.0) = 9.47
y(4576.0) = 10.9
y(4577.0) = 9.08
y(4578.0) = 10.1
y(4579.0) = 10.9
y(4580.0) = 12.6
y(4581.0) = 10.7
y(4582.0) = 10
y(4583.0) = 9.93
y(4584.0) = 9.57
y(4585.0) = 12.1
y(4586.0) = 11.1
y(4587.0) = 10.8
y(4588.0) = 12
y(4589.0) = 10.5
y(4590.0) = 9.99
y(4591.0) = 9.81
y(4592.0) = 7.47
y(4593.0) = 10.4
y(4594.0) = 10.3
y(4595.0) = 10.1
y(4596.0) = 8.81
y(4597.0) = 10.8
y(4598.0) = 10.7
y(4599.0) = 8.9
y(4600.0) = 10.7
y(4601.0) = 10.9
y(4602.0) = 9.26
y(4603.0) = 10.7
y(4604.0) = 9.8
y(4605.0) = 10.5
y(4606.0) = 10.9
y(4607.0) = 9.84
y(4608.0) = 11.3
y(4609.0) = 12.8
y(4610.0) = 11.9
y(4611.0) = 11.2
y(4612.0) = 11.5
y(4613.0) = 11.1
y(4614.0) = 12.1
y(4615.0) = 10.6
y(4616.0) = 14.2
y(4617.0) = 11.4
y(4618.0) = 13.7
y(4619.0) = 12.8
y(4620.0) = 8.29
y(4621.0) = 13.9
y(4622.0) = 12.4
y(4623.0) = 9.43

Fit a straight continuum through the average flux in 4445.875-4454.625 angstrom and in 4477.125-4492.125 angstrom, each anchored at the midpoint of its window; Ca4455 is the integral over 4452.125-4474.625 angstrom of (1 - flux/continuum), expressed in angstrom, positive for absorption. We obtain 2.72 angstrom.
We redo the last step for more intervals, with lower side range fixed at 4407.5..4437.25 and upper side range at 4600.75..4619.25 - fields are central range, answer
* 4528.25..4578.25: 1.68 angstrom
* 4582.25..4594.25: 0.94 angstrom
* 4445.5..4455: 0.61 angstrom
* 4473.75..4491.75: -0.90 angstrom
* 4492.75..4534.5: 0.56 angstrom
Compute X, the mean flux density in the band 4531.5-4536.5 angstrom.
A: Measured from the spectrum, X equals 9.91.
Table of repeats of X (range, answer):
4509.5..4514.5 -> 12.1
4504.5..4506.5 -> 9.44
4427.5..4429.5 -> 10.3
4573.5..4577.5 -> 10.1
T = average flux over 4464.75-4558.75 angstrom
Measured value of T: 10.4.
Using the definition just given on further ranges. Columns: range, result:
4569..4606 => 10.4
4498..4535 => 10.5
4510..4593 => 10.6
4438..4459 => 9.44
